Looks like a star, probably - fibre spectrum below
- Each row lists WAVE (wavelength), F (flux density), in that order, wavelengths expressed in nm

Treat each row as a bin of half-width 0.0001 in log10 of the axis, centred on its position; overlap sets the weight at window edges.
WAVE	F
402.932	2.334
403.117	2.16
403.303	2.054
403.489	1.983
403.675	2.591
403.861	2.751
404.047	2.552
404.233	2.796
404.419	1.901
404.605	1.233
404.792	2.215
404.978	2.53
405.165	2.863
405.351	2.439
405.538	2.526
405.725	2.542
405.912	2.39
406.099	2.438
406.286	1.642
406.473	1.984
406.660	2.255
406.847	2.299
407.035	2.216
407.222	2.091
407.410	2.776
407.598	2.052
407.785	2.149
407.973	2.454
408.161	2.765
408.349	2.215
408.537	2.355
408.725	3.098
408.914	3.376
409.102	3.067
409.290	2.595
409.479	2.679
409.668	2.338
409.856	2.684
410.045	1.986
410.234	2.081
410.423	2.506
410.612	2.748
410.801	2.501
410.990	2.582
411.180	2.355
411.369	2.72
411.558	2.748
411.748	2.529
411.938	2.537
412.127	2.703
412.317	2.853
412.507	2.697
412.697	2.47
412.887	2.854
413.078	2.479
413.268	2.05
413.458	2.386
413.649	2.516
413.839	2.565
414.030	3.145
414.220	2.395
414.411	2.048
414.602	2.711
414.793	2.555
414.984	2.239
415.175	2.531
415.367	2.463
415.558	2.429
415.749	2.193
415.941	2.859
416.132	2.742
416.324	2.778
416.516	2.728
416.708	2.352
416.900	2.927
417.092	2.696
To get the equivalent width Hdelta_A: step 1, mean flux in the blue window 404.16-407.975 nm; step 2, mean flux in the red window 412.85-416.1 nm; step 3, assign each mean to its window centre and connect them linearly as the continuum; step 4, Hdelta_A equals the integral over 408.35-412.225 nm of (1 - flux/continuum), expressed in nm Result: -0.36 nm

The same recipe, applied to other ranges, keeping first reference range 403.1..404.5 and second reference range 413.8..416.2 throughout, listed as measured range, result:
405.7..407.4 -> 0.128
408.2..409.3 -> -0.164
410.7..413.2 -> -0.131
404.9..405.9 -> -0.075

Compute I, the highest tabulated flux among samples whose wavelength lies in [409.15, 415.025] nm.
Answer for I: 3.145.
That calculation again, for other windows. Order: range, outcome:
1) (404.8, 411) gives 3.376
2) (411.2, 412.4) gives 2.853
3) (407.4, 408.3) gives 2.776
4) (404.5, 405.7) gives 2.863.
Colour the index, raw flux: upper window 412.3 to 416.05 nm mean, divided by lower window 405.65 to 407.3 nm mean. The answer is 1.1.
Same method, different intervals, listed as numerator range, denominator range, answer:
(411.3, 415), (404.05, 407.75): 1.13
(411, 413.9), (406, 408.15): 1.15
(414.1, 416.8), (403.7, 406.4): 1.07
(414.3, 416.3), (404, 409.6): 1.03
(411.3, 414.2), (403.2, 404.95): 1.16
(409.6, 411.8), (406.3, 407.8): 1.13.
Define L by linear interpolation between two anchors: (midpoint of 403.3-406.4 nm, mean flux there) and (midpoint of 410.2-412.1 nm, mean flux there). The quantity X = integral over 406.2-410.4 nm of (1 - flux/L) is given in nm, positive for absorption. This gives 0.055 nm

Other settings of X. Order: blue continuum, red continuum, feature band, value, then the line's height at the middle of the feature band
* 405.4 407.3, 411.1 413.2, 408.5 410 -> -0.20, 2.44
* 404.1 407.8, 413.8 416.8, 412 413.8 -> -0.06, 2.48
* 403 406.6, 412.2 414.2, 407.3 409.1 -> -0.14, 2.42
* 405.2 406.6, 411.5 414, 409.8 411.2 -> 0.04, 2.49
